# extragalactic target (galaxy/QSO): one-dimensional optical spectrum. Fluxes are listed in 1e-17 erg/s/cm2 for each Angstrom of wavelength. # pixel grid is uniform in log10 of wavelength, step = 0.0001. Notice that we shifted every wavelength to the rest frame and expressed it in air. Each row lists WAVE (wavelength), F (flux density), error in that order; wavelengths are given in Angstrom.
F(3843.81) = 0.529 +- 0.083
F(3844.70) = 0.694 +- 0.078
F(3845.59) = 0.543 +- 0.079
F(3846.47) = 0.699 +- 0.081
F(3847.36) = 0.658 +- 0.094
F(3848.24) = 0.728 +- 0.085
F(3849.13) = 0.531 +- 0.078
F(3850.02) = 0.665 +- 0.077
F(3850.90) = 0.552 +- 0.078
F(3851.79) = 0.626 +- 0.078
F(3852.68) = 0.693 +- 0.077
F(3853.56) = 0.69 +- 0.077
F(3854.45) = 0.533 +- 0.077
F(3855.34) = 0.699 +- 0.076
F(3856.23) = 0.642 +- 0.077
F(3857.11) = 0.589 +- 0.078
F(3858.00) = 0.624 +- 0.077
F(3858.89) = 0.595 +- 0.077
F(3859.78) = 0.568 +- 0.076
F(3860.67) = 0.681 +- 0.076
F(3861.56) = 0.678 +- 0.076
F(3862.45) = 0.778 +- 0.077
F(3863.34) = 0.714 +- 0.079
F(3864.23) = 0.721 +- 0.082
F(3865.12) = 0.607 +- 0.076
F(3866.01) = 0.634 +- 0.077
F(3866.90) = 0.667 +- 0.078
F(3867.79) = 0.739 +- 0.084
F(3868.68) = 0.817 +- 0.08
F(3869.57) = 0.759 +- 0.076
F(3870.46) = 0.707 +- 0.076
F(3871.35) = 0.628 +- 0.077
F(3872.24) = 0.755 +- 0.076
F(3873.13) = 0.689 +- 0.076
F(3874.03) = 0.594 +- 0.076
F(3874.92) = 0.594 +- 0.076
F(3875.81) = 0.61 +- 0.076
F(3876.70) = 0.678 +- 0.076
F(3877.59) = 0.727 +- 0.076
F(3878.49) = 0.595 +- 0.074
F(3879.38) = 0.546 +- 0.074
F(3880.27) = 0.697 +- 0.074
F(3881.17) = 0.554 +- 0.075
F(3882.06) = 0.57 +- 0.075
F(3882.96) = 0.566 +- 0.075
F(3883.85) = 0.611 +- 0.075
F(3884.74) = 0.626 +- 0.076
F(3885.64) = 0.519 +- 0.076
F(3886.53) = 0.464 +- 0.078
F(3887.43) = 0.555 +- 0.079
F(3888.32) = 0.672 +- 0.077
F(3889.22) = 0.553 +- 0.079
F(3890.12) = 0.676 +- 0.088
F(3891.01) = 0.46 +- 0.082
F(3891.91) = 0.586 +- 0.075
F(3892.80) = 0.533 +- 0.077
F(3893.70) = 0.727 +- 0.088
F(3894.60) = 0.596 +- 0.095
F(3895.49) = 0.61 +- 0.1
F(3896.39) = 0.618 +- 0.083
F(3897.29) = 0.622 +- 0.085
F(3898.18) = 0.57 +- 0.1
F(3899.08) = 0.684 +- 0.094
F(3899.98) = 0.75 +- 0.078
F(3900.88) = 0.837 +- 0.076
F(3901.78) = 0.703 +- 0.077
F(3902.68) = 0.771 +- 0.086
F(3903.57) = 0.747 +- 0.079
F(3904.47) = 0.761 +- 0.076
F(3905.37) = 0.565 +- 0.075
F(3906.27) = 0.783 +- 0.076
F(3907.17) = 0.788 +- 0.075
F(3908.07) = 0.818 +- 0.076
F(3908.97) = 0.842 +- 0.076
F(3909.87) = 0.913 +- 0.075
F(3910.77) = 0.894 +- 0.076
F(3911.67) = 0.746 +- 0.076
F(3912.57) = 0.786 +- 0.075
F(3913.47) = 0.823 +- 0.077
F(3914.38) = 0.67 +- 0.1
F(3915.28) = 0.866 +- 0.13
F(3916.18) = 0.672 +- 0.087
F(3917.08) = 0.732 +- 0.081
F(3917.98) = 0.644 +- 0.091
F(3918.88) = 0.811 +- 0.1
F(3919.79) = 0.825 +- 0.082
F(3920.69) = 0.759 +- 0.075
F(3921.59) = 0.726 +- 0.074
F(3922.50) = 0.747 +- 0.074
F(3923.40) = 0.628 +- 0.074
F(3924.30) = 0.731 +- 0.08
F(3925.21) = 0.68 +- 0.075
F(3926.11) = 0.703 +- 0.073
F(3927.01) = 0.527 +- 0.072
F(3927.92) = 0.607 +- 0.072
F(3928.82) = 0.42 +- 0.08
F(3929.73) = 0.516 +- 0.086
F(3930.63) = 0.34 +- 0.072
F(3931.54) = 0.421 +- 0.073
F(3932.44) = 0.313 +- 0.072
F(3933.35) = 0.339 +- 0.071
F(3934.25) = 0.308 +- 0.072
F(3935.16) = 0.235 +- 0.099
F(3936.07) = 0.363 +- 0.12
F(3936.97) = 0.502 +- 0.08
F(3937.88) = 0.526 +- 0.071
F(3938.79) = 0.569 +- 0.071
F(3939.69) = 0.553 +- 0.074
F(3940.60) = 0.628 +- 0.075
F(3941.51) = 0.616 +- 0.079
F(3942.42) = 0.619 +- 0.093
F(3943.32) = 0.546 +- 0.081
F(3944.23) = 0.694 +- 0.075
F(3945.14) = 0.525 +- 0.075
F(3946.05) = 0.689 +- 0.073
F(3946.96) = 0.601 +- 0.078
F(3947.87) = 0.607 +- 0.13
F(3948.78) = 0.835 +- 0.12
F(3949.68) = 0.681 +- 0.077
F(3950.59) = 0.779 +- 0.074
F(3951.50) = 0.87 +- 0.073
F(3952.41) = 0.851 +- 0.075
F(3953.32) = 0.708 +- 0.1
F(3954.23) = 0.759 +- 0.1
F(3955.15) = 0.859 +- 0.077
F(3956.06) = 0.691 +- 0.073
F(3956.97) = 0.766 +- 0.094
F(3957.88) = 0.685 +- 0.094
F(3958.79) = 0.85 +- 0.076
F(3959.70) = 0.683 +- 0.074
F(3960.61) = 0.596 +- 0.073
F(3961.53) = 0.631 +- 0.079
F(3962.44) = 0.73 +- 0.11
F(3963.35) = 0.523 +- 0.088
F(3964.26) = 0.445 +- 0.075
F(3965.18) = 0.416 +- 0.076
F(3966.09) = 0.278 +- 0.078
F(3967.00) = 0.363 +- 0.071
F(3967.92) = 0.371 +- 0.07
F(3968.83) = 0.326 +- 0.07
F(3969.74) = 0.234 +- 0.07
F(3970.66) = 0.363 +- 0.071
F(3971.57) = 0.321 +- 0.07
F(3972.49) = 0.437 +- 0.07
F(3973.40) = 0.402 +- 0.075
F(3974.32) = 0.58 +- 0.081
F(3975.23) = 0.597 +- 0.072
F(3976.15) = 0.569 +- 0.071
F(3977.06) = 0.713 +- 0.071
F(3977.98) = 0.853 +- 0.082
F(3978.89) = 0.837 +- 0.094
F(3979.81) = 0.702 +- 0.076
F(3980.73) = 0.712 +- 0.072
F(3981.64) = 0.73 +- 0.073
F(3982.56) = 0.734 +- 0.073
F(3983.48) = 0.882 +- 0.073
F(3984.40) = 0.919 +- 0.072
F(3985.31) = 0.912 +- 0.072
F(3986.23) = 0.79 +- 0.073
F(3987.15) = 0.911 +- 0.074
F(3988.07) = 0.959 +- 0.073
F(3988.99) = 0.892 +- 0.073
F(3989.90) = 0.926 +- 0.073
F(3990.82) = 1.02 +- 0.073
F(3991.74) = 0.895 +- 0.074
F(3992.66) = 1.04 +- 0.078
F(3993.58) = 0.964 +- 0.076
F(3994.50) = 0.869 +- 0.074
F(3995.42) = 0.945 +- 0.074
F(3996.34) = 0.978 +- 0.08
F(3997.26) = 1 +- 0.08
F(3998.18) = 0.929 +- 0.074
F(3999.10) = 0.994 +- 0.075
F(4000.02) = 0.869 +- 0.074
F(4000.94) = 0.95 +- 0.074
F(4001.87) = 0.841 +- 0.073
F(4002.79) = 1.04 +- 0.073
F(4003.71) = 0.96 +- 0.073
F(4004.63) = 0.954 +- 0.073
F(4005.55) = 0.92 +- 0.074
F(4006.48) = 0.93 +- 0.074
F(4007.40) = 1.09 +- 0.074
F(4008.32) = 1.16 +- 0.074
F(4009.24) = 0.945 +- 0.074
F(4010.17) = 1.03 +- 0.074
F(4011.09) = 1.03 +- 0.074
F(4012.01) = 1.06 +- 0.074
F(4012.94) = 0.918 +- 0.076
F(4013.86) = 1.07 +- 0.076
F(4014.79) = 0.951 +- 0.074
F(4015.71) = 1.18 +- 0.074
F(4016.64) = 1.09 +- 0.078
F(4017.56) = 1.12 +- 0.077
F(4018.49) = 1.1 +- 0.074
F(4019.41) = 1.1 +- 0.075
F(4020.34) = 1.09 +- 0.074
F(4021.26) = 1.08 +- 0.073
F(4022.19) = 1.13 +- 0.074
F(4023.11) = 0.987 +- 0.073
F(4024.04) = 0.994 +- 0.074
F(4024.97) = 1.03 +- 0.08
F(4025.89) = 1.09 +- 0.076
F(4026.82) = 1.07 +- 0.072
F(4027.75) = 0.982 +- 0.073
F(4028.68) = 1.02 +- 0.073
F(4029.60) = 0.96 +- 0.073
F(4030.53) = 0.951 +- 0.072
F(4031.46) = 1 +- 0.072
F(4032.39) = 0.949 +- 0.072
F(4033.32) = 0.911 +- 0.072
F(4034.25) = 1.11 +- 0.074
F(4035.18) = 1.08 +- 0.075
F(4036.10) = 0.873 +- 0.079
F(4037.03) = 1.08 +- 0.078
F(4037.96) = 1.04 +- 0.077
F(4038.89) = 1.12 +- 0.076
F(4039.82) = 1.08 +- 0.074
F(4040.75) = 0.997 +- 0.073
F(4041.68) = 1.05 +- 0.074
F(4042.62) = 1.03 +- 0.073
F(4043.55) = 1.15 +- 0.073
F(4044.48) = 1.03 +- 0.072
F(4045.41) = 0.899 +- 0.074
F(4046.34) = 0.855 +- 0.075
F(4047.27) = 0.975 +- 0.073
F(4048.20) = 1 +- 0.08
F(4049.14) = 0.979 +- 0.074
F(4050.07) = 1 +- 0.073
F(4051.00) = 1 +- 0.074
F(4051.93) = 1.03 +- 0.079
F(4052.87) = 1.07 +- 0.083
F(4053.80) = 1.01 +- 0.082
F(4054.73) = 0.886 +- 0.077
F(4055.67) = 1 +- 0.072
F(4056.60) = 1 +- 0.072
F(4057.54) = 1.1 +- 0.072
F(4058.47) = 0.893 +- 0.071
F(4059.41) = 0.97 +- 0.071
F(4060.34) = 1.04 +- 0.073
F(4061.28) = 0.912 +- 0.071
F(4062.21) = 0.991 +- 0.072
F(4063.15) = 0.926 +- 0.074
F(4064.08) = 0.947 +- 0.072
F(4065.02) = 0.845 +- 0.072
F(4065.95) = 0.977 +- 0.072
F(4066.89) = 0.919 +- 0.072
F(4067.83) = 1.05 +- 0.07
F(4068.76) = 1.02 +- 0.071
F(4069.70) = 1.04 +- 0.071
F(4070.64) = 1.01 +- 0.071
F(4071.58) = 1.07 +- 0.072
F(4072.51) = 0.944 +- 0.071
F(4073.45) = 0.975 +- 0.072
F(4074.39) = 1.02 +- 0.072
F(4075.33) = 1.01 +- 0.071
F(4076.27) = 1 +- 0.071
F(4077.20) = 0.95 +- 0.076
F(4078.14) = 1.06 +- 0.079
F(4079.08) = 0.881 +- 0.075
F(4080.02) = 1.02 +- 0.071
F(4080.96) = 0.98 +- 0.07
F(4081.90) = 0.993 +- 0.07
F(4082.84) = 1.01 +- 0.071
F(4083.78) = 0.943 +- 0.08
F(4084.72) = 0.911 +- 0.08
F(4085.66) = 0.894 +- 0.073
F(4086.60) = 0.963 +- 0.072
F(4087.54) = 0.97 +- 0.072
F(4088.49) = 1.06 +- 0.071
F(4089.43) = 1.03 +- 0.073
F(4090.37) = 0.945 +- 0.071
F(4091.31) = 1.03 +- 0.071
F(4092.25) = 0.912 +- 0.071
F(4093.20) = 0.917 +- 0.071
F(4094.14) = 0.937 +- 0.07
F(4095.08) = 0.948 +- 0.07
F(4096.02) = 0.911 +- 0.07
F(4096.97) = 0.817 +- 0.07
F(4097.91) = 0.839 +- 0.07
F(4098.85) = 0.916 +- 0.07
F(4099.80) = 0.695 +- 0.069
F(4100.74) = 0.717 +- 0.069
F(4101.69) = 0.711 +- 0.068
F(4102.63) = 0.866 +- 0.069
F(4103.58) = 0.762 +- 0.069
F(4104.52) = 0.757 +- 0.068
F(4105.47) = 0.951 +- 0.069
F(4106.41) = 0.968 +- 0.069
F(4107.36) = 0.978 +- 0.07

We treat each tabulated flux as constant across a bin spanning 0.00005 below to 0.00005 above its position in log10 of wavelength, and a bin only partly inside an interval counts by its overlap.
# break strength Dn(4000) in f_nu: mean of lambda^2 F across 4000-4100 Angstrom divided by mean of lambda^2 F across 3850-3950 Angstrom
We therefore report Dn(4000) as 1.67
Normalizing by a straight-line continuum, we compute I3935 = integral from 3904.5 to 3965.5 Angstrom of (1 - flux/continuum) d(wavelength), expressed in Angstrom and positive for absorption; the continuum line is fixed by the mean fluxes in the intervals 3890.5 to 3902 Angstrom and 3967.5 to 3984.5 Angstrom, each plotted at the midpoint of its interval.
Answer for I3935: -3.78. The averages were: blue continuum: 0.637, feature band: 0.651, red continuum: 0.588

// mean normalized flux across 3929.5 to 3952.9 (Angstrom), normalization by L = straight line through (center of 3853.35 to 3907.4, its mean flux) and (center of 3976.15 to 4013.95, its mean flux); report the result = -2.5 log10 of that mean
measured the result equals 0.38 mag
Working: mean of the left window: 0.649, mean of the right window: 0.918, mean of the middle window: 0.56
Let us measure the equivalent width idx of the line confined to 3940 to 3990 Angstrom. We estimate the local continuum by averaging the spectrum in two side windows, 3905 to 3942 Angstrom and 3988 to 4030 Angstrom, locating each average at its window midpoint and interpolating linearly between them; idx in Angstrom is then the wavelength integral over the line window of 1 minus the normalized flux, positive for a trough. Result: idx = 9.5 Angstrom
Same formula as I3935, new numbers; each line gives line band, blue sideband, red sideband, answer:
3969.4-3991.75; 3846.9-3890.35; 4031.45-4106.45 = 2.96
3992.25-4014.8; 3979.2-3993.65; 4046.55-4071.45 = -2.01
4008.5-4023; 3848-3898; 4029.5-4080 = -2.26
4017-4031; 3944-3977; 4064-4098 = -4.57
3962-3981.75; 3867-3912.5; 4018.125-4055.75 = 7.93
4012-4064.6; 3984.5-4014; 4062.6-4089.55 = -2.50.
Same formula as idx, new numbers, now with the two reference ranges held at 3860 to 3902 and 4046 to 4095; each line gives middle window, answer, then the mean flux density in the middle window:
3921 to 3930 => 1.1 Angstrom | 0.633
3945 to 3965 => 2.0 Angstrom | 0.697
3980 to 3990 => -0.2 Angstrom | 0.845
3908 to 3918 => -1.3 Angstrom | 0.789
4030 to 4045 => -1.7 Angstrom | 1.03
